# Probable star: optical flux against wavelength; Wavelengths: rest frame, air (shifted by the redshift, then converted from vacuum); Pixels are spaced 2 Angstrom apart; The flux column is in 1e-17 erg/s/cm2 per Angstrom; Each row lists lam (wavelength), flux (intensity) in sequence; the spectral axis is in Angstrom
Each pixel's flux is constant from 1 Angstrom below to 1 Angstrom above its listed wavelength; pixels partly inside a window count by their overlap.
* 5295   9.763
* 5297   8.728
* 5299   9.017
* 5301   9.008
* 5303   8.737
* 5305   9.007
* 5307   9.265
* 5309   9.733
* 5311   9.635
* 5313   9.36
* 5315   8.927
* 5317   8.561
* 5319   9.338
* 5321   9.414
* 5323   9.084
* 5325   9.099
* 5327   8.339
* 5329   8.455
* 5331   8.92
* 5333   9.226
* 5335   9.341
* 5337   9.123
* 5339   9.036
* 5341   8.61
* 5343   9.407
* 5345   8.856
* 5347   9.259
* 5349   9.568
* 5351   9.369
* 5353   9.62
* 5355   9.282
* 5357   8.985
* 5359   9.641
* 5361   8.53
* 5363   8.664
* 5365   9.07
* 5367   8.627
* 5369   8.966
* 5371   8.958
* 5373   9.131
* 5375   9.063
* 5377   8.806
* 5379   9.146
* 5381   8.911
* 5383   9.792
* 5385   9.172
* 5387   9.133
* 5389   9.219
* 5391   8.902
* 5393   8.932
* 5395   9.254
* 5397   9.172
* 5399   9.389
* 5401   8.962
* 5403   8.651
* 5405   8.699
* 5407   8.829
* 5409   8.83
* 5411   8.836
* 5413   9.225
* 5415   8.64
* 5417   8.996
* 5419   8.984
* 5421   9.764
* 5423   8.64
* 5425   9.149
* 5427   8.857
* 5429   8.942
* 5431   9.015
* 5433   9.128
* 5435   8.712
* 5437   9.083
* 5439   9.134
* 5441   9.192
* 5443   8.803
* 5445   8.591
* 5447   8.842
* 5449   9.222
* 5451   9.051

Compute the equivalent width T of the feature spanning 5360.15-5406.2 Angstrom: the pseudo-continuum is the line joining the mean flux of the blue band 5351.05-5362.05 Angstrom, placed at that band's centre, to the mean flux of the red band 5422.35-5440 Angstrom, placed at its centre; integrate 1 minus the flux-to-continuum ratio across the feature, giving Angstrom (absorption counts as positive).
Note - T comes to 0.63 Angstrom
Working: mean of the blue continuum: 9.22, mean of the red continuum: 8.97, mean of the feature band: 9.01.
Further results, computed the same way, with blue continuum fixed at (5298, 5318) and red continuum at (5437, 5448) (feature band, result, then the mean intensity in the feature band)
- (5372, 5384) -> -0.16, 9.14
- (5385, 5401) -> -0.24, 9.13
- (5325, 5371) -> 0.13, 9.04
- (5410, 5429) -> -0.10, 9.01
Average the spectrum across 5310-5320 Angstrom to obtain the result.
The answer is 9.16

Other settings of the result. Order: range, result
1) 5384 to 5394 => 9.07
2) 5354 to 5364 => 9.02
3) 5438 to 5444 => 9.04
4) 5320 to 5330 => 8.88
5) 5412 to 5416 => 8.93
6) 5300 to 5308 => 9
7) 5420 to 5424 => 9.2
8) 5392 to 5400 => 9.19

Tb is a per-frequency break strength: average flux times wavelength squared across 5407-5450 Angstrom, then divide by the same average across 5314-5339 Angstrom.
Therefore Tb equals 1.04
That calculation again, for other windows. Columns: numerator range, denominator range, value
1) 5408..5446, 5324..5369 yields 1.02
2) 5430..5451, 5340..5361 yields 1.01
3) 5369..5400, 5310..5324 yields 1.02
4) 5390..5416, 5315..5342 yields 1.03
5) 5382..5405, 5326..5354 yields 1.02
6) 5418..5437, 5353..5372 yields 1.03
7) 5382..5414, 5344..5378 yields 1.01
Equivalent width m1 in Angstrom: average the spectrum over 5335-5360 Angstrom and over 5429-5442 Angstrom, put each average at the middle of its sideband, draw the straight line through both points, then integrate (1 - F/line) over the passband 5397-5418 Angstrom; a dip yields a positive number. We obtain 0.4 Angstrom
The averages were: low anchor 9.23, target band 8.92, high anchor 9.04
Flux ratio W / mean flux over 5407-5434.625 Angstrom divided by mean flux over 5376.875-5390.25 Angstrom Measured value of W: 1.0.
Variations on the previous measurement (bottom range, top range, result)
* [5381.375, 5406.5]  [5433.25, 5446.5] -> 0.98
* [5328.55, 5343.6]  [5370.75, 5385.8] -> 1.01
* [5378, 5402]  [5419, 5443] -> 0.99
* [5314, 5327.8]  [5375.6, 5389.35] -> 1.02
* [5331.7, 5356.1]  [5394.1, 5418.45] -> 0.97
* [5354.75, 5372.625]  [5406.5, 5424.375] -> 1.00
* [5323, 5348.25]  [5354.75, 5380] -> 1.00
